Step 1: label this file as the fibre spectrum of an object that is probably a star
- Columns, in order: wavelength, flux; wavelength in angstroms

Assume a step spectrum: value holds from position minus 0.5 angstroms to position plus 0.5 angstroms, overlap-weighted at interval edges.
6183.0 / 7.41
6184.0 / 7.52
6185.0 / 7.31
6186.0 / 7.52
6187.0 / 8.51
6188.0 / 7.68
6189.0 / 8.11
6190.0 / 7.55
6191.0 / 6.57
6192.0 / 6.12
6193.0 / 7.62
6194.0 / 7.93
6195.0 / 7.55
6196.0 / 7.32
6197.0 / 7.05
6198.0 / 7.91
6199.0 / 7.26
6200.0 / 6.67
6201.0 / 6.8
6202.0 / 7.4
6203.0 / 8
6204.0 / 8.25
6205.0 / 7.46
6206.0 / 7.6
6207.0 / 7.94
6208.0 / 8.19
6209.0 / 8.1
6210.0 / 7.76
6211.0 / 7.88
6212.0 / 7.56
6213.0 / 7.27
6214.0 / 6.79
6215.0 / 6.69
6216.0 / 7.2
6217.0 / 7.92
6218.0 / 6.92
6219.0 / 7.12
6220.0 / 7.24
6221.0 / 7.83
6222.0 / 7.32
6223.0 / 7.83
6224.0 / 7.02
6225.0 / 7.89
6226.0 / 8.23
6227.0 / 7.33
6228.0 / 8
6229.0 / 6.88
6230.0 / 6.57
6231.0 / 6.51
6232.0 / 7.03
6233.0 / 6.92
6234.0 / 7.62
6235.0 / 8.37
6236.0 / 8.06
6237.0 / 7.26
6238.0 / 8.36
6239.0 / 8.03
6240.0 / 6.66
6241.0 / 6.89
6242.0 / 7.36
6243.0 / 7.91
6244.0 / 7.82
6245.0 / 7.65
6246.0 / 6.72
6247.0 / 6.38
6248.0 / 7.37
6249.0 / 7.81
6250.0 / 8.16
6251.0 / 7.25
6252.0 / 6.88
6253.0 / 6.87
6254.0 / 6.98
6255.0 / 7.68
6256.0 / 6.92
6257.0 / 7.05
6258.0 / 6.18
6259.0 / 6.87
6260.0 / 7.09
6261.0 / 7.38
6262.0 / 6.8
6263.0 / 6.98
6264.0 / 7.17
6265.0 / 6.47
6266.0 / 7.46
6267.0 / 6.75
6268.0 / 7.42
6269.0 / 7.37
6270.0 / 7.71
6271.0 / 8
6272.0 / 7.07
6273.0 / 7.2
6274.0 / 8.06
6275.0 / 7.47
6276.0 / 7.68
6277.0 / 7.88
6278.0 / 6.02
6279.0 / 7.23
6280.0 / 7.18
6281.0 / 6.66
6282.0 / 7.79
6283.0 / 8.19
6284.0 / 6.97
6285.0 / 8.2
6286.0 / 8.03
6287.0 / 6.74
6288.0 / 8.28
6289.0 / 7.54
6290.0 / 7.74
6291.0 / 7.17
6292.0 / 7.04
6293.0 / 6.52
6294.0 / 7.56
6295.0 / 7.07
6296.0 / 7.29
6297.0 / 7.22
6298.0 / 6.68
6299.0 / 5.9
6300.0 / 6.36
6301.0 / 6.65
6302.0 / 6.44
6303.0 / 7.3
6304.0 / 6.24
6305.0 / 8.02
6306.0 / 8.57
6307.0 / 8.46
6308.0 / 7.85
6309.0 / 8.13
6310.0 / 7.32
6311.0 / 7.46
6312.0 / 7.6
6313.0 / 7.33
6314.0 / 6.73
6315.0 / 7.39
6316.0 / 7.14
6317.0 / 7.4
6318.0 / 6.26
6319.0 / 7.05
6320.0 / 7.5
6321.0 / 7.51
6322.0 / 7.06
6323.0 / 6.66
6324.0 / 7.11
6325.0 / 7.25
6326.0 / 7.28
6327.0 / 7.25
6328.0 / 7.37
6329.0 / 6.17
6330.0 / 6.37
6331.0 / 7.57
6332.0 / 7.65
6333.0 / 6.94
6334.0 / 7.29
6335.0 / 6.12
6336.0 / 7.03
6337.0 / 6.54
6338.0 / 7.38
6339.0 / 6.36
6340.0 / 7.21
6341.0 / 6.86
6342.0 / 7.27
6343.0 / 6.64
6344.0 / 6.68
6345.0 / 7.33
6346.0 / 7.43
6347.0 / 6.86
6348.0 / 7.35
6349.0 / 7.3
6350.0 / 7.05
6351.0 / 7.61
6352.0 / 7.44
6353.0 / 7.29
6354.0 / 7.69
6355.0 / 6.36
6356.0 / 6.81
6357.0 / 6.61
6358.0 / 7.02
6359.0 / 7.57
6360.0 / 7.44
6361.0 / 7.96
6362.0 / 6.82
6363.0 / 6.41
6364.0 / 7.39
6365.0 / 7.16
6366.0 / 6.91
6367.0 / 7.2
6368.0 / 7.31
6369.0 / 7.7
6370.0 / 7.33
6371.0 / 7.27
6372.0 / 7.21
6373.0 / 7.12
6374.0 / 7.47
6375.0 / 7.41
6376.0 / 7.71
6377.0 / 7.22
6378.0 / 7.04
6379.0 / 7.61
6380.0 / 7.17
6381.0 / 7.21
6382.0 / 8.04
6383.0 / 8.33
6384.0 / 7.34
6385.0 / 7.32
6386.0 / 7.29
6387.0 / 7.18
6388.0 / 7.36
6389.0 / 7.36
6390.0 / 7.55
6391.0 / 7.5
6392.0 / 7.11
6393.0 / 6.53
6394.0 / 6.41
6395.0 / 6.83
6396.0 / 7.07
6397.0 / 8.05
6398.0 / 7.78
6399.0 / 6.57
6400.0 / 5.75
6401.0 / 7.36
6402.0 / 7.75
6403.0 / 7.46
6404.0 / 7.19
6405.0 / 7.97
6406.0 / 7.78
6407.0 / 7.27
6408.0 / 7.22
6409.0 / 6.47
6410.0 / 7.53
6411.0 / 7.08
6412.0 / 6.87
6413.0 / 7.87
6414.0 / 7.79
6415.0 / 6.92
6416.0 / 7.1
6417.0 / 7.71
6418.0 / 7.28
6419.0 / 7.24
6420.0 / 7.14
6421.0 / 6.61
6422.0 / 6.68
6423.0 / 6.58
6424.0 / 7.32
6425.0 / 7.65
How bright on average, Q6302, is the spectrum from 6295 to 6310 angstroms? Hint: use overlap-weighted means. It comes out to 7.22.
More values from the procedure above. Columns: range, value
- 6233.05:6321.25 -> 7.3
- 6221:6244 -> 7.47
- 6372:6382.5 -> 7.39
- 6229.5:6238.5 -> 7.41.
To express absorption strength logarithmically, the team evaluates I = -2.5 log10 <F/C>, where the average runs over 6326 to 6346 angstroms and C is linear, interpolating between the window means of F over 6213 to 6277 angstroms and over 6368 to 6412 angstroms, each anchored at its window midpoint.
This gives 0.05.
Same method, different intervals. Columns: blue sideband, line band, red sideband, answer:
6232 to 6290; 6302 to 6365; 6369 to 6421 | 0.022 mag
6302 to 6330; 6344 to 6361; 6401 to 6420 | 0.016 mag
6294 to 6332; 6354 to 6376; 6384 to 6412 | 0.001 mag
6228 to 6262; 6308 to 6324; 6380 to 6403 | 0.002 mag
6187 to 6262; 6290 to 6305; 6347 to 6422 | 0.067 mag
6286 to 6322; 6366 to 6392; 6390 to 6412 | -0.030 mag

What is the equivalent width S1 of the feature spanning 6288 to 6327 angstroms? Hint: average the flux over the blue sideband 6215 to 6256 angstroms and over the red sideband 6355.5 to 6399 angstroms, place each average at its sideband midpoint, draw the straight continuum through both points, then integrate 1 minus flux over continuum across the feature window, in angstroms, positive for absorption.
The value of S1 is 0.6 angstroms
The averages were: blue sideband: 7.38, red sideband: 7.27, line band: 7.22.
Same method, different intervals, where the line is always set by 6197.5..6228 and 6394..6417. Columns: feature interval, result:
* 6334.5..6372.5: 1.1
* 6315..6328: 0.4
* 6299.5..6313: 0.0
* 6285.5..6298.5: 0.2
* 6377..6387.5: -0.2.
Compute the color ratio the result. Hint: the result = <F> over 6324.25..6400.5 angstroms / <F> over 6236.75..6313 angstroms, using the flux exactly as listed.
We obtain 0.98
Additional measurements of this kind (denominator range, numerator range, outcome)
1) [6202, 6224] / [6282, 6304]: 0.95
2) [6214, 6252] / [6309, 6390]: 0.97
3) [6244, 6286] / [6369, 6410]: 1.01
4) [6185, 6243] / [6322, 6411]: 0.96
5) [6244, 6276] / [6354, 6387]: 1.01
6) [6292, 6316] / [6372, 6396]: 1.01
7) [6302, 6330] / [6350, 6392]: 1.00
